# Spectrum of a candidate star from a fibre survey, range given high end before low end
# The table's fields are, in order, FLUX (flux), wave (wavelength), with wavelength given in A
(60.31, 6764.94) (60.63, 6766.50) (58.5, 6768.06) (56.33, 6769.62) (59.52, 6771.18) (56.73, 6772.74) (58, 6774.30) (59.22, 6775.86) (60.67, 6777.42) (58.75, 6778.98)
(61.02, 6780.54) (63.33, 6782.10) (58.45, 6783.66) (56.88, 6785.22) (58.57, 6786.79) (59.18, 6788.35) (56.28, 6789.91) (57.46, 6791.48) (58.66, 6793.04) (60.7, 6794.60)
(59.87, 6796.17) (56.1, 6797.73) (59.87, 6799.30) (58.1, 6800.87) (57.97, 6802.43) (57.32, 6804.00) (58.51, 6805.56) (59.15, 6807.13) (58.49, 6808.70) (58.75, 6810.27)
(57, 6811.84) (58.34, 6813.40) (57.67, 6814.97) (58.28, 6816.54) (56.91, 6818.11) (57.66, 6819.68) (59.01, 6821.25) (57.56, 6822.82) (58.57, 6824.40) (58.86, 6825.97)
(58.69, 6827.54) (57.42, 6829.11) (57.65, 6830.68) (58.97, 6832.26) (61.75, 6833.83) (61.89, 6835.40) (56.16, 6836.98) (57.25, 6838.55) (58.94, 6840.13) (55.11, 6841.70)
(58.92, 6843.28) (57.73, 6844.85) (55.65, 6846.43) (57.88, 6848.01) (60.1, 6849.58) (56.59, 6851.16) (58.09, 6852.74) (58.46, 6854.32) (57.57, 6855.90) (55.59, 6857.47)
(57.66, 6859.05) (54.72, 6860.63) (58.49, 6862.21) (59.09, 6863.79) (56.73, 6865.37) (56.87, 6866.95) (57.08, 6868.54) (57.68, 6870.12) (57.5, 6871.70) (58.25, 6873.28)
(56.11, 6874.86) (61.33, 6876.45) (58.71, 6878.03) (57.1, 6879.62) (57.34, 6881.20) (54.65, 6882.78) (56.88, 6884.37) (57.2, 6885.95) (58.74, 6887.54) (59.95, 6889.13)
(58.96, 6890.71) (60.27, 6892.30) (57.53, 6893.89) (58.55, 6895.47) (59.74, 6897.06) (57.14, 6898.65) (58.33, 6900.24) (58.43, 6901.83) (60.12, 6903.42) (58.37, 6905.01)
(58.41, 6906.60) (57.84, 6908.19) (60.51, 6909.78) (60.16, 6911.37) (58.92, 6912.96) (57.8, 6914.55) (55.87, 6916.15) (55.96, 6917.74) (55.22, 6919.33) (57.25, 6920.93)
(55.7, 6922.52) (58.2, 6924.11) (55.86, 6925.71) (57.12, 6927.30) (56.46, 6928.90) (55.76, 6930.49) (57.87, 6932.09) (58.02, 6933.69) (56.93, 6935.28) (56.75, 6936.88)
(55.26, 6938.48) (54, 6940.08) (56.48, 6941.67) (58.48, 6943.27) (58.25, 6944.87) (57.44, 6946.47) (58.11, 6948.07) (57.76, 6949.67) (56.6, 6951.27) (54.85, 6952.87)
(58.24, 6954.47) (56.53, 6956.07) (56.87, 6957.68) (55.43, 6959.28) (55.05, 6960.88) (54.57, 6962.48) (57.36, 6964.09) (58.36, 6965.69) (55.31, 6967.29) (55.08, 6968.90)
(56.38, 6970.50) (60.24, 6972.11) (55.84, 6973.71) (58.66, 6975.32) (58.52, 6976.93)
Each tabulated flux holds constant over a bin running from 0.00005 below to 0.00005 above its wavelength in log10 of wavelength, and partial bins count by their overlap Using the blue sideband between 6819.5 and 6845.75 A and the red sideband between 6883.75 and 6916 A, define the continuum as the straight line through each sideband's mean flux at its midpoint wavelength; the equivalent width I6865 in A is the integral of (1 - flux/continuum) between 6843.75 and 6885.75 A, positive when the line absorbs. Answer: 0.74 A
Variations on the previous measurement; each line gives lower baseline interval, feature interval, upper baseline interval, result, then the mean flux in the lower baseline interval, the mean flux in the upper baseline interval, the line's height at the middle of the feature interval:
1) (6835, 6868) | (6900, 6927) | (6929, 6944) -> -0.4 A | 57.5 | 56.6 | 56.9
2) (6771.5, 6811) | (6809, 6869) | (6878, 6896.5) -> 0.5 A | 58.7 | 58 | 58.4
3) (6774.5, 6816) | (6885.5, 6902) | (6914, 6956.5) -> -0.4 A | 58.7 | 56.8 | 57.3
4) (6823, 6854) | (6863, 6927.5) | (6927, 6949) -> -0.5 A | 58.2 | 56.9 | 57.5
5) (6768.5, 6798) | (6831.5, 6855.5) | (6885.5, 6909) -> 0.2 A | 58.8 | 58.6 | 58.7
